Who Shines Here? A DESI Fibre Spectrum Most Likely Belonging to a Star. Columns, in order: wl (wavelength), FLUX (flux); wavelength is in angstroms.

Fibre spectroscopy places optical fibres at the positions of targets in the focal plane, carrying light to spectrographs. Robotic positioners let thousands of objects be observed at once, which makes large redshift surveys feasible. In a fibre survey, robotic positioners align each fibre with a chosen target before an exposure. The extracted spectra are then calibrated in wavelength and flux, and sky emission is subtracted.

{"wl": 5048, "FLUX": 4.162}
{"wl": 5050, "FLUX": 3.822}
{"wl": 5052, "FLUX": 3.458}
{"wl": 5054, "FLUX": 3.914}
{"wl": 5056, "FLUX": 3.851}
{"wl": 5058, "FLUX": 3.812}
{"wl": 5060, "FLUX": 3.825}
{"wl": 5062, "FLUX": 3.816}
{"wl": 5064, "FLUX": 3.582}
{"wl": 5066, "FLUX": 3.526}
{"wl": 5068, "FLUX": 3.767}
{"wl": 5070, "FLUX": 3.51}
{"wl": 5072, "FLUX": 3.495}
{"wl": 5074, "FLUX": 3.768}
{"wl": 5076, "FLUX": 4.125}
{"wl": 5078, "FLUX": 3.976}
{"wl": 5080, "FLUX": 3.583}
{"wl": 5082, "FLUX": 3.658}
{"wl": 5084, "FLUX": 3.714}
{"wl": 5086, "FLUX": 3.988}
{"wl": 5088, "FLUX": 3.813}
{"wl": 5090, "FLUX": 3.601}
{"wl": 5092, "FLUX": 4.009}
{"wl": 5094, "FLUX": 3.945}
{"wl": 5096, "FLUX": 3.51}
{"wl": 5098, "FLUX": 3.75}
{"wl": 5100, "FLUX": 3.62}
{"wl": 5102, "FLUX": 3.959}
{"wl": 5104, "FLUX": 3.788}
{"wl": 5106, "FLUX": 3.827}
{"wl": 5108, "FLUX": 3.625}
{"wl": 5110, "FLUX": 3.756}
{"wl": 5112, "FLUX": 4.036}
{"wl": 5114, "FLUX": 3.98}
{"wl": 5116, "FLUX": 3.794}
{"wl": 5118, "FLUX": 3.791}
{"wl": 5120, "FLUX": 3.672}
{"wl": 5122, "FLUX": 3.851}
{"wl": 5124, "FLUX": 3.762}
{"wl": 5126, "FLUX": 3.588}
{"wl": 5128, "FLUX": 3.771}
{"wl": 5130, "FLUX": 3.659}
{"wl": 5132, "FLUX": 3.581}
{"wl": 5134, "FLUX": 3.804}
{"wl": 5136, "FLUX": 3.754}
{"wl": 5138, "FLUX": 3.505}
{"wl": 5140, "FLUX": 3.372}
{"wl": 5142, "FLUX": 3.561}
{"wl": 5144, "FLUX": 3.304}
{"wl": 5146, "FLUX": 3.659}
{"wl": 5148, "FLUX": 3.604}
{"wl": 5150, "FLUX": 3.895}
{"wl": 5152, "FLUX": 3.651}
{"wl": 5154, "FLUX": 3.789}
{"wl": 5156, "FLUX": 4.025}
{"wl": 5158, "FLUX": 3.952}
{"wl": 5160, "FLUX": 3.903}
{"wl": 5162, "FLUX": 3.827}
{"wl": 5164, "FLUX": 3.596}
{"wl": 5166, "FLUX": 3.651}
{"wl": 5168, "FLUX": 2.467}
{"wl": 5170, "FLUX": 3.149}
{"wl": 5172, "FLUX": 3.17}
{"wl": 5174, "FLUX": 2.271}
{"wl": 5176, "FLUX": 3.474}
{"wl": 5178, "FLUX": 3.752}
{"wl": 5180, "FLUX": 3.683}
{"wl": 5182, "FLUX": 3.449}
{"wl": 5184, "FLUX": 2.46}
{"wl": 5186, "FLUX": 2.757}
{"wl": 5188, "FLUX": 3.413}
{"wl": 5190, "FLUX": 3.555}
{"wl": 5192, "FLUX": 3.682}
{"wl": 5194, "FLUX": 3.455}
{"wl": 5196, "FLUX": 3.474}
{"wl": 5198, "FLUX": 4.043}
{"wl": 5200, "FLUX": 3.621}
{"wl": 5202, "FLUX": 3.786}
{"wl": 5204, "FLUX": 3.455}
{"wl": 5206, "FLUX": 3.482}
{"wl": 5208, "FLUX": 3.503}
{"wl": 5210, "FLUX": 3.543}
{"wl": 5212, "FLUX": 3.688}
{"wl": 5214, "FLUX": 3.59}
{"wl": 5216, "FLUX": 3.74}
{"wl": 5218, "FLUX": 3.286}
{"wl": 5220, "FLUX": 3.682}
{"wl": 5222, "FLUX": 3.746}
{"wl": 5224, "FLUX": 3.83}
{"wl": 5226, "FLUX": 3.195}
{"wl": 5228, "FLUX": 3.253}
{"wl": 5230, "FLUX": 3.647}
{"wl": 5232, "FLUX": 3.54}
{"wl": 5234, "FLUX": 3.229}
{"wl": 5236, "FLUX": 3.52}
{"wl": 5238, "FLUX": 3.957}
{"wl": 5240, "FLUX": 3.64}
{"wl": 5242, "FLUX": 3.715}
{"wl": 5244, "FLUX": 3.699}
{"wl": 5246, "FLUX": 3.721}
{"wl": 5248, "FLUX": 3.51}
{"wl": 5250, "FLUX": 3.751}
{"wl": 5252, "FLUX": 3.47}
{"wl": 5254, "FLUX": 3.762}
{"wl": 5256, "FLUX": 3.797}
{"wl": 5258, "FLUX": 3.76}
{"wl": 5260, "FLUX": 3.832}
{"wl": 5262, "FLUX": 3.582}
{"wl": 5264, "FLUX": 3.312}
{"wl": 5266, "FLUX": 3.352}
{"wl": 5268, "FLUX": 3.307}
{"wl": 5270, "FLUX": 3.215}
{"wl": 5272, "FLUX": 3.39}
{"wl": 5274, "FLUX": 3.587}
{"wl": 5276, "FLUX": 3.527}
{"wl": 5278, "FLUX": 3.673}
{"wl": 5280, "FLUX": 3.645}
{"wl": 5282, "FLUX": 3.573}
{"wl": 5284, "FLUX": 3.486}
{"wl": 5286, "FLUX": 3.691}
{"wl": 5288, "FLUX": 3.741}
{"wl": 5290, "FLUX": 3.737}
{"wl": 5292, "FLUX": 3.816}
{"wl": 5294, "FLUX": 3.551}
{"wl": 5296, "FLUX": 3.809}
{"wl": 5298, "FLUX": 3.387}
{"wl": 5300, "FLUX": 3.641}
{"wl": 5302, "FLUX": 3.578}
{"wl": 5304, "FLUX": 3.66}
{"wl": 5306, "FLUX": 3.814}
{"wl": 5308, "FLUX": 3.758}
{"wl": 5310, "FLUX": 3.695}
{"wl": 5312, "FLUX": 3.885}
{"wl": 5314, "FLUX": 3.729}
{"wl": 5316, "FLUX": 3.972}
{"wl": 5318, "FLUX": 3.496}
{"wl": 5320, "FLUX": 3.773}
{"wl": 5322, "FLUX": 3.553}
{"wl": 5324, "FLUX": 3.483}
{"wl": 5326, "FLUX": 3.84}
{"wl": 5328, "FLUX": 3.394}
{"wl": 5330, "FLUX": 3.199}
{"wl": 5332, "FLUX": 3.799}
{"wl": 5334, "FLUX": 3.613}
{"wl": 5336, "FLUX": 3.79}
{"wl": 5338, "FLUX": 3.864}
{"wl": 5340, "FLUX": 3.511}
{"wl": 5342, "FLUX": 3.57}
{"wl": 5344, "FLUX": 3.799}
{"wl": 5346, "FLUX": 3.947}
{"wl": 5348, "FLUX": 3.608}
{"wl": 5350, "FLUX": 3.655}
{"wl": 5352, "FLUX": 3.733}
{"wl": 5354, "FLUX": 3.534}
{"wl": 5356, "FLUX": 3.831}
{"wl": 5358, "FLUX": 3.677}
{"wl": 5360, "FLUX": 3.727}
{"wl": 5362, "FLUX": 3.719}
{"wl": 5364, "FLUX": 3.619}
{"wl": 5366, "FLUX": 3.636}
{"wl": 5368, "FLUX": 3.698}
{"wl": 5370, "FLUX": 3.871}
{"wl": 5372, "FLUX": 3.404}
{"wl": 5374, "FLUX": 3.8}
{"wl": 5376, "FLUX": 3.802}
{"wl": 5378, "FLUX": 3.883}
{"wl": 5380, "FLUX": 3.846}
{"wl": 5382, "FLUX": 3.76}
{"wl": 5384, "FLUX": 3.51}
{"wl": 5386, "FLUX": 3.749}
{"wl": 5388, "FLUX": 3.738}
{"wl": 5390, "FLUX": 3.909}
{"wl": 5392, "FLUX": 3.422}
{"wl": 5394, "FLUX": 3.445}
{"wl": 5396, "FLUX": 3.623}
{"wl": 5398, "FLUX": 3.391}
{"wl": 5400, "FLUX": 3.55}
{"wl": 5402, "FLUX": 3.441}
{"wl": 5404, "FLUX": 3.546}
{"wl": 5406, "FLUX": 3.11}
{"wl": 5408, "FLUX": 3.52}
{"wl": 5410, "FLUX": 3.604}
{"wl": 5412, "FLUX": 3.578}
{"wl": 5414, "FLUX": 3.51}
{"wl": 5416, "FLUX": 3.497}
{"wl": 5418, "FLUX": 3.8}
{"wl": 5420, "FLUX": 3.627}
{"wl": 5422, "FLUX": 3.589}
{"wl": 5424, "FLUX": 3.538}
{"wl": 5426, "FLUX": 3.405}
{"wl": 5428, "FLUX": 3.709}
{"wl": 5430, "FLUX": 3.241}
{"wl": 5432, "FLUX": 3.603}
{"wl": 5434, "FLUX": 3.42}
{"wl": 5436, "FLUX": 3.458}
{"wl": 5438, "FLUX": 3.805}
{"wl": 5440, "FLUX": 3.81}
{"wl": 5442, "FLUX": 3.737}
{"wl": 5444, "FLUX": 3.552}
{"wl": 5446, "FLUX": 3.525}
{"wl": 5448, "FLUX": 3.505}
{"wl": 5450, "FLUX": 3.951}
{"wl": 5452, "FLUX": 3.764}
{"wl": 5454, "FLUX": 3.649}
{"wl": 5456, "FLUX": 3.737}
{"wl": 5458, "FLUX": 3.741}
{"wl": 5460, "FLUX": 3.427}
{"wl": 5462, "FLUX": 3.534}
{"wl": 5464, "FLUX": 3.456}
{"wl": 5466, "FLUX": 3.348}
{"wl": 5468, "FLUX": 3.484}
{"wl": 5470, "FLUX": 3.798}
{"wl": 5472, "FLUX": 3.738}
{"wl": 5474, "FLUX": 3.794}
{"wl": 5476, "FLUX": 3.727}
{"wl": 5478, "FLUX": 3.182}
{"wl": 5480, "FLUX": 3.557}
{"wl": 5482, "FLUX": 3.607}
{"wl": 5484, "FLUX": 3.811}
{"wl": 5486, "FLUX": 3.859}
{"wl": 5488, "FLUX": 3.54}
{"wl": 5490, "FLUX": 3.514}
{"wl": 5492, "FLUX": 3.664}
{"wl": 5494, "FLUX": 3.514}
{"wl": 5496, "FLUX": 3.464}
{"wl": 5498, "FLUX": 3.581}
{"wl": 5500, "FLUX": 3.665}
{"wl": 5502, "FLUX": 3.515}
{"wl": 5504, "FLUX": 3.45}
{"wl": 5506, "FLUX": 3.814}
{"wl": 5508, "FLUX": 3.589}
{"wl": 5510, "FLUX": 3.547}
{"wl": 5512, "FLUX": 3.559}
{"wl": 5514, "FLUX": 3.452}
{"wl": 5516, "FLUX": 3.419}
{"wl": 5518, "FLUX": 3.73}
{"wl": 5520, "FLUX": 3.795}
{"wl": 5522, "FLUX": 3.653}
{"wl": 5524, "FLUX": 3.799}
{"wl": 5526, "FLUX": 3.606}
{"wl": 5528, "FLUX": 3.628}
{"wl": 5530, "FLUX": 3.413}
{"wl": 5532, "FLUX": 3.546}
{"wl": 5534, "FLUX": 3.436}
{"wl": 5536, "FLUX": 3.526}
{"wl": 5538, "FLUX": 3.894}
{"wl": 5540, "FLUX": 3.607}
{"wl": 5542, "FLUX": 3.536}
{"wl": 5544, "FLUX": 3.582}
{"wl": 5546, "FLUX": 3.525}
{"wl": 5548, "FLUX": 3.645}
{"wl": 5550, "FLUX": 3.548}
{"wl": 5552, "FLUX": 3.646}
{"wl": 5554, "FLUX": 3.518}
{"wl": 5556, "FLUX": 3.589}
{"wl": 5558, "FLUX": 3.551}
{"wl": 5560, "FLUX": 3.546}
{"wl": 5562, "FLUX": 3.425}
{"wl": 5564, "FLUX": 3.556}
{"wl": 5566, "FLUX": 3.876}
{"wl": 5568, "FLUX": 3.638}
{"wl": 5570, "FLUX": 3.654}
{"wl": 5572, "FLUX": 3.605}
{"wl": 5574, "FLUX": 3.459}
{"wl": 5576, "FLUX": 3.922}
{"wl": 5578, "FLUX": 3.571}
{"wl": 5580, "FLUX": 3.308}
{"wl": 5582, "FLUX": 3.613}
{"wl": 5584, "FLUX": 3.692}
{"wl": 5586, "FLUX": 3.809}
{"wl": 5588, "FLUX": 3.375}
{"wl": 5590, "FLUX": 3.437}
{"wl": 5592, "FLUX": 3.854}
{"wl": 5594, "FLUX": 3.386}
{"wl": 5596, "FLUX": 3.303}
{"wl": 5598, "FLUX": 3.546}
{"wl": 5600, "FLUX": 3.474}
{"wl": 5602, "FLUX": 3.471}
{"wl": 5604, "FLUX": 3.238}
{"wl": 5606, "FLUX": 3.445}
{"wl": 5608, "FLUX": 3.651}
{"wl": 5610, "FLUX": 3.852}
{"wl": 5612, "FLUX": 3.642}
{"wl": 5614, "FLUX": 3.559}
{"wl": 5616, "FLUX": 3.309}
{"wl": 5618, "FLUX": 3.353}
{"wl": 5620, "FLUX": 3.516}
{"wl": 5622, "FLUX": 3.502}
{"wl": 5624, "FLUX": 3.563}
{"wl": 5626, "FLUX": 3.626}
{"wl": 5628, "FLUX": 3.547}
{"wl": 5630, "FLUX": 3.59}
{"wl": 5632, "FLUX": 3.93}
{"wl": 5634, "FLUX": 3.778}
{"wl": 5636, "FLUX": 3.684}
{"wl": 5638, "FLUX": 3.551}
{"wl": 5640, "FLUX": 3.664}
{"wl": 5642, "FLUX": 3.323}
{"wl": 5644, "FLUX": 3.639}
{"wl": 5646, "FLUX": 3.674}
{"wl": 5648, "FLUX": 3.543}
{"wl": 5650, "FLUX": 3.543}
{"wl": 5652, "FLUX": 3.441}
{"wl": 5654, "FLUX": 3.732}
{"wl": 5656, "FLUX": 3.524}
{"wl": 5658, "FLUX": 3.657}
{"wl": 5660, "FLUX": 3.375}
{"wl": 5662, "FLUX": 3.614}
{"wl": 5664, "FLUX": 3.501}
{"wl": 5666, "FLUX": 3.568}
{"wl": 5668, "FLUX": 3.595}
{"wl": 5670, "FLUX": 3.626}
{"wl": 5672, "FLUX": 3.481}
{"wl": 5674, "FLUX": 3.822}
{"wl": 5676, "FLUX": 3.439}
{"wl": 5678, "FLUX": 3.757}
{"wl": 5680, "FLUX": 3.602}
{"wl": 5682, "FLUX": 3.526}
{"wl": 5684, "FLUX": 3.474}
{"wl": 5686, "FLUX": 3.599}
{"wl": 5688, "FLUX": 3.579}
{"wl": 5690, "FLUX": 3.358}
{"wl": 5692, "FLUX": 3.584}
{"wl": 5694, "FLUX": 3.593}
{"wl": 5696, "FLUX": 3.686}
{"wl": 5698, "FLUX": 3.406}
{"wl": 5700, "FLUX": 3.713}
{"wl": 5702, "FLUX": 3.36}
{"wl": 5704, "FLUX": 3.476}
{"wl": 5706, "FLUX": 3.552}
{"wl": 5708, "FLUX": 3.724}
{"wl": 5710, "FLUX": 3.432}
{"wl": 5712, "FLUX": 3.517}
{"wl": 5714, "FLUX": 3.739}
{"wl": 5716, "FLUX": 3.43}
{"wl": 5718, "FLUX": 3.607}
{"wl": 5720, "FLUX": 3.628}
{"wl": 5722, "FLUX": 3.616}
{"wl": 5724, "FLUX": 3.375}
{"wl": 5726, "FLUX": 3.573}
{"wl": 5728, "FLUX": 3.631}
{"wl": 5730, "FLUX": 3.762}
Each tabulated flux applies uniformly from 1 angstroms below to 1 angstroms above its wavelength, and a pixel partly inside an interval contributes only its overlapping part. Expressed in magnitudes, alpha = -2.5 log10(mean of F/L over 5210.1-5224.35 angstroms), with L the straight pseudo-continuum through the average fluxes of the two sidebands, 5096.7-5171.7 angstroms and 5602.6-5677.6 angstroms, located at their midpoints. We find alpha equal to 0.01 mag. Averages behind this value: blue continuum 3.68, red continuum 3.57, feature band 3.64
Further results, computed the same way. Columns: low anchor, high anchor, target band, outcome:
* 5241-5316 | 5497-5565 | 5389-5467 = 0.01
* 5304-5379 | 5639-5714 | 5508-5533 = 0.01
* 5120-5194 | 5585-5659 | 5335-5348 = -0.06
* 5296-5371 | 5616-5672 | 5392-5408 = 0.06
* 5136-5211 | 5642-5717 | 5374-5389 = -0.07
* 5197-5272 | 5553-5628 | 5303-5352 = -0.03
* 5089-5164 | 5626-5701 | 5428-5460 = 0.01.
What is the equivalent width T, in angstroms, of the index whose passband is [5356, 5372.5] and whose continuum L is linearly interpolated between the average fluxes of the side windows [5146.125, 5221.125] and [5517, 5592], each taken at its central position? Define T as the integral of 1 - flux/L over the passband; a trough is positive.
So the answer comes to -0.6 angstroms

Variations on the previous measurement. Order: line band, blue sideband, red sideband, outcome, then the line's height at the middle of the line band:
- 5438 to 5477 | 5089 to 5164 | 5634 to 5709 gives -0.1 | 3.64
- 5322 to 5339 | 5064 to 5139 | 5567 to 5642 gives 0.2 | 3.67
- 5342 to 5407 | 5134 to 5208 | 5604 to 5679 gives -2.3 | 3.53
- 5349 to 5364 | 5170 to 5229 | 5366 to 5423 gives -0.5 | 3.58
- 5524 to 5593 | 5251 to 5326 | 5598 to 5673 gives -0.4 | 3.58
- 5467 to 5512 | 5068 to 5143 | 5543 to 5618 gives -0.2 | 3.6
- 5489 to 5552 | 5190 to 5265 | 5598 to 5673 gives -0.2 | 3.57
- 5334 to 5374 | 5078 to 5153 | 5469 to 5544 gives -0.4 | 3.65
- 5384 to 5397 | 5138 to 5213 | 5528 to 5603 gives -0.4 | 3.53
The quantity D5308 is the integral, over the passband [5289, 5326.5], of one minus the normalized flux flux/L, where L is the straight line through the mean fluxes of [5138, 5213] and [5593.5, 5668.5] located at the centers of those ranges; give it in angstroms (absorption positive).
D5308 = -2.0 angstroms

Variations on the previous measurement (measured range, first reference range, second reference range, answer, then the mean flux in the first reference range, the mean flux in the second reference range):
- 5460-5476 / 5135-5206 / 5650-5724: -0.3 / 3.49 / 3.56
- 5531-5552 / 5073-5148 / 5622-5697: 0.2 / 3.74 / 3.59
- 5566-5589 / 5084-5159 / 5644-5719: -0.1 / 3.74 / 3.56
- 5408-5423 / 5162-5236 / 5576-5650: -0.4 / 3.43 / 3.56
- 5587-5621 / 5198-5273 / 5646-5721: 0.7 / 3.58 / 3.56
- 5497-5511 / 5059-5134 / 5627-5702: 0.1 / 3.76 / 3.58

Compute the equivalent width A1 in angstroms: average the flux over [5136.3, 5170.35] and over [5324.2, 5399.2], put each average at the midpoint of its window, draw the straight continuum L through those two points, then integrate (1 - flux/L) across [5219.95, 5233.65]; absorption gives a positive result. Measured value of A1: 0.3 angstroms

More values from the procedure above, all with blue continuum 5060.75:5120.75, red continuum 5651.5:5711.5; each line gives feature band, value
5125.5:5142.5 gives 0.6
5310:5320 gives -0.2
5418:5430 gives 0.3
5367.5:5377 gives -0.1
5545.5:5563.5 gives 0.2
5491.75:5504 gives 0.2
